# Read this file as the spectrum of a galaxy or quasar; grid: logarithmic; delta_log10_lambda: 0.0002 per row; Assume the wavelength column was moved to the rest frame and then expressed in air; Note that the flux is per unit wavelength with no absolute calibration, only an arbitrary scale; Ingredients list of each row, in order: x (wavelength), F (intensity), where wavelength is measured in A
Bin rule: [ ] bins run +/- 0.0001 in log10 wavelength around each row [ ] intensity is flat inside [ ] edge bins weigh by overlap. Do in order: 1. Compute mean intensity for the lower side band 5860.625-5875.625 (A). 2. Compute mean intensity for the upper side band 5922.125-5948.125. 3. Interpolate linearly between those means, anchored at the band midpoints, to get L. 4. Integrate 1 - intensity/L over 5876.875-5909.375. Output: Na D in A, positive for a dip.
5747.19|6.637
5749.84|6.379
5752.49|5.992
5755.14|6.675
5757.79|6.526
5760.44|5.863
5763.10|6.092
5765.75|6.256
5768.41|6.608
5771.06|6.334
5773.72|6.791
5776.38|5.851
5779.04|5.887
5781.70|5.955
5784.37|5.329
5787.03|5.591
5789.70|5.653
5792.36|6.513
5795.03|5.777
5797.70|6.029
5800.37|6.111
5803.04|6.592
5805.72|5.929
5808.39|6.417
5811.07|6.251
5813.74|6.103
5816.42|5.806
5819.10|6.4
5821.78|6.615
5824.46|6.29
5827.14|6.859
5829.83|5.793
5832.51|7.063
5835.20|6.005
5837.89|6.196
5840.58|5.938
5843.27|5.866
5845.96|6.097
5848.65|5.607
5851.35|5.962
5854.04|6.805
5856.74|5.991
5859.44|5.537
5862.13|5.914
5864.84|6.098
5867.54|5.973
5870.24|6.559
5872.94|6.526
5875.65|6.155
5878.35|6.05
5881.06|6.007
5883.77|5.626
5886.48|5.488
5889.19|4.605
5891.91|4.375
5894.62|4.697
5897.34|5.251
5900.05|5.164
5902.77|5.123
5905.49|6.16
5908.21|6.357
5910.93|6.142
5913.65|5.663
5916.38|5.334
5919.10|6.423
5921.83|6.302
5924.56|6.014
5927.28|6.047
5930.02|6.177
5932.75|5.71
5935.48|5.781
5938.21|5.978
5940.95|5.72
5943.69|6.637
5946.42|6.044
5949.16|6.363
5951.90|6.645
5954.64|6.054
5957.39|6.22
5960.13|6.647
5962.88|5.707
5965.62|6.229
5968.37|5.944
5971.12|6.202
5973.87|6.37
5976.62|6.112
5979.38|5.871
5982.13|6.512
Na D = 3.9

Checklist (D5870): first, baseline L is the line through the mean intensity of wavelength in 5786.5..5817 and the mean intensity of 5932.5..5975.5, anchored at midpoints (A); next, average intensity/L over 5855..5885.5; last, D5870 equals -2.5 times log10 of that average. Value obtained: 0.01 mag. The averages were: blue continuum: 6.08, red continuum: 6.15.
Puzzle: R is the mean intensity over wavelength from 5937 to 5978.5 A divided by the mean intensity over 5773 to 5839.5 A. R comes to 1.01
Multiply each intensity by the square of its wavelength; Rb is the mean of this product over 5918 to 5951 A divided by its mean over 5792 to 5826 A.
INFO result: 1.0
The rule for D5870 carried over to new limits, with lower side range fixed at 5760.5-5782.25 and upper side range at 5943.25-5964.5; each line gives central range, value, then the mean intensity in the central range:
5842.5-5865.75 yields 0.05 mag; 5.99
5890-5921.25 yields 0.14 mag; 5.52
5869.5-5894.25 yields 0.11 mag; 5.65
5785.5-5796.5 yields 0.06 mag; 5.88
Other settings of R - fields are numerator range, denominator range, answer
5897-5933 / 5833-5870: 0.97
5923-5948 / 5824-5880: 0.98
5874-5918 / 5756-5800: 0.91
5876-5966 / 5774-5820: 0.97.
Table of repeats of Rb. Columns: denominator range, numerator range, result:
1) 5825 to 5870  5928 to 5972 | 1.04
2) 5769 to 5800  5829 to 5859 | 1.04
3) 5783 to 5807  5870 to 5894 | 0.98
